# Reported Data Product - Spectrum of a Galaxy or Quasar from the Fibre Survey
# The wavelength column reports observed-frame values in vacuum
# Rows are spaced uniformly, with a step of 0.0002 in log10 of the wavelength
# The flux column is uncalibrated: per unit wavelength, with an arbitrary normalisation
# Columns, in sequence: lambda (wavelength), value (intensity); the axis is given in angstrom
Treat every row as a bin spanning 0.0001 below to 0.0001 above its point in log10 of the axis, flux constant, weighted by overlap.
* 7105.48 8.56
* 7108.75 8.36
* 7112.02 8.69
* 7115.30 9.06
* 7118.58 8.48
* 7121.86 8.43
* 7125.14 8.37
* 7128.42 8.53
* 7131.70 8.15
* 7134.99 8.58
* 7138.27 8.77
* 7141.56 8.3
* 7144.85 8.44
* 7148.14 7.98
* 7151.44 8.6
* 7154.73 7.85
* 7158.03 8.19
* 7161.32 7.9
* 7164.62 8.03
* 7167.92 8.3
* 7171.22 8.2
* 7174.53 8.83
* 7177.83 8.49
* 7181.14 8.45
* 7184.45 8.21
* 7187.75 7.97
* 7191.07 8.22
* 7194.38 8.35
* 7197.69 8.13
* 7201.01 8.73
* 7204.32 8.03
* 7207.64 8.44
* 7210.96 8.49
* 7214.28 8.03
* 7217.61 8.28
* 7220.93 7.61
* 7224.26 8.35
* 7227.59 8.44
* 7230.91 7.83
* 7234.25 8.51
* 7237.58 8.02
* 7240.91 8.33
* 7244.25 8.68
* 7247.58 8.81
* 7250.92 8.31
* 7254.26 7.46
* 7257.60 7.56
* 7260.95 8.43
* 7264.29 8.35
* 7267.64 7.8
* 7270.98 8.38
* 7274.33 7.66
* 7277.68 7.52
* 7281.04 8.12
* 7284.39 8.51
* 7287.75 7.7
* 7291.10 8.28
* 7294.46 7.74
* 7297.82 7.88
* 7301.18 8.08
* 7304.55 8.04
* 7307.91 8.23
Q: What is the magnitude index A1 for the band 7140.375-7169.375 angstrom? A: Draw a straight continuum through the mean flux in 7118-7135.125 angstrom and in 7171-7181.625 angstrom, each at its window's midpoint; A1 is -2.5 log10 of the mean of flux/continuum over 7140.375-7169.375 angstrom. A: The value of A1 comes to 0.040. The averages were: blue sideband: 8.41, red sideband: 8.53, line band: 8.17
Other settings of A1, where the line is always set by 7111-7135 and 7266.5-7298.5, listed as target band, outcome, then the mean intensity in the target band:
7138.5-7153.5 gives 0.01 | 8.36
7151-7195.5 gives 0.01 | 8.25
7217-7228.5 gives 0.00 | 8.14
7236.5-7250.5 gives -0.05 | 8.47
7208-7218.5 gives -0.01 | 8.28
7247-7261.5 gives 0.00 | 8.03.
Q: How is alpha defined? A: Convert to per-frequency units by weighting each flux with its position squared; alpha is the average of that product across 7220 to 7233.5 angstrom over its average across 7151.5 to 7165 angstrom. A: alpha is 1.0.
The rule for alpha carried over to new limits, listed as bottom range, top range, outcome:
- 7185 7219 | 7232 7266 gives 1.01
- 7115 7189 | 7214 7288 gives 1.00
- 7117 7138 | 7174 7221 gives 1.00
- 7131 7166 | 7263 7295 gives 1.01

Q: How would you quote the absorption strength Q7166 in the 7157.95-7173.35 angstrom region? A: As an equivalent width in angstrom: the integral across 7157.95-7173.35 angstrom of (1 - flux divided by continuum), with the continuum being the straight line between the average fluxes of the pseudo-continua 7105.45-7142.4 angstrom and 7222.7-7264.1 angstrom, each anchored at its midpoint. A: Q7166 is 0.5 angstrom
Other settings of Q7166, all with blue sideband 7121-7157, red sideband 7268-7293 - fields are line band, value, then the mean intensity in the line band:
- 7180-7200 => 0.0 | 8.23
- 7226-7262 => -0.5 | 8.21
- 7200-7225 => -0.2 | 8.23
